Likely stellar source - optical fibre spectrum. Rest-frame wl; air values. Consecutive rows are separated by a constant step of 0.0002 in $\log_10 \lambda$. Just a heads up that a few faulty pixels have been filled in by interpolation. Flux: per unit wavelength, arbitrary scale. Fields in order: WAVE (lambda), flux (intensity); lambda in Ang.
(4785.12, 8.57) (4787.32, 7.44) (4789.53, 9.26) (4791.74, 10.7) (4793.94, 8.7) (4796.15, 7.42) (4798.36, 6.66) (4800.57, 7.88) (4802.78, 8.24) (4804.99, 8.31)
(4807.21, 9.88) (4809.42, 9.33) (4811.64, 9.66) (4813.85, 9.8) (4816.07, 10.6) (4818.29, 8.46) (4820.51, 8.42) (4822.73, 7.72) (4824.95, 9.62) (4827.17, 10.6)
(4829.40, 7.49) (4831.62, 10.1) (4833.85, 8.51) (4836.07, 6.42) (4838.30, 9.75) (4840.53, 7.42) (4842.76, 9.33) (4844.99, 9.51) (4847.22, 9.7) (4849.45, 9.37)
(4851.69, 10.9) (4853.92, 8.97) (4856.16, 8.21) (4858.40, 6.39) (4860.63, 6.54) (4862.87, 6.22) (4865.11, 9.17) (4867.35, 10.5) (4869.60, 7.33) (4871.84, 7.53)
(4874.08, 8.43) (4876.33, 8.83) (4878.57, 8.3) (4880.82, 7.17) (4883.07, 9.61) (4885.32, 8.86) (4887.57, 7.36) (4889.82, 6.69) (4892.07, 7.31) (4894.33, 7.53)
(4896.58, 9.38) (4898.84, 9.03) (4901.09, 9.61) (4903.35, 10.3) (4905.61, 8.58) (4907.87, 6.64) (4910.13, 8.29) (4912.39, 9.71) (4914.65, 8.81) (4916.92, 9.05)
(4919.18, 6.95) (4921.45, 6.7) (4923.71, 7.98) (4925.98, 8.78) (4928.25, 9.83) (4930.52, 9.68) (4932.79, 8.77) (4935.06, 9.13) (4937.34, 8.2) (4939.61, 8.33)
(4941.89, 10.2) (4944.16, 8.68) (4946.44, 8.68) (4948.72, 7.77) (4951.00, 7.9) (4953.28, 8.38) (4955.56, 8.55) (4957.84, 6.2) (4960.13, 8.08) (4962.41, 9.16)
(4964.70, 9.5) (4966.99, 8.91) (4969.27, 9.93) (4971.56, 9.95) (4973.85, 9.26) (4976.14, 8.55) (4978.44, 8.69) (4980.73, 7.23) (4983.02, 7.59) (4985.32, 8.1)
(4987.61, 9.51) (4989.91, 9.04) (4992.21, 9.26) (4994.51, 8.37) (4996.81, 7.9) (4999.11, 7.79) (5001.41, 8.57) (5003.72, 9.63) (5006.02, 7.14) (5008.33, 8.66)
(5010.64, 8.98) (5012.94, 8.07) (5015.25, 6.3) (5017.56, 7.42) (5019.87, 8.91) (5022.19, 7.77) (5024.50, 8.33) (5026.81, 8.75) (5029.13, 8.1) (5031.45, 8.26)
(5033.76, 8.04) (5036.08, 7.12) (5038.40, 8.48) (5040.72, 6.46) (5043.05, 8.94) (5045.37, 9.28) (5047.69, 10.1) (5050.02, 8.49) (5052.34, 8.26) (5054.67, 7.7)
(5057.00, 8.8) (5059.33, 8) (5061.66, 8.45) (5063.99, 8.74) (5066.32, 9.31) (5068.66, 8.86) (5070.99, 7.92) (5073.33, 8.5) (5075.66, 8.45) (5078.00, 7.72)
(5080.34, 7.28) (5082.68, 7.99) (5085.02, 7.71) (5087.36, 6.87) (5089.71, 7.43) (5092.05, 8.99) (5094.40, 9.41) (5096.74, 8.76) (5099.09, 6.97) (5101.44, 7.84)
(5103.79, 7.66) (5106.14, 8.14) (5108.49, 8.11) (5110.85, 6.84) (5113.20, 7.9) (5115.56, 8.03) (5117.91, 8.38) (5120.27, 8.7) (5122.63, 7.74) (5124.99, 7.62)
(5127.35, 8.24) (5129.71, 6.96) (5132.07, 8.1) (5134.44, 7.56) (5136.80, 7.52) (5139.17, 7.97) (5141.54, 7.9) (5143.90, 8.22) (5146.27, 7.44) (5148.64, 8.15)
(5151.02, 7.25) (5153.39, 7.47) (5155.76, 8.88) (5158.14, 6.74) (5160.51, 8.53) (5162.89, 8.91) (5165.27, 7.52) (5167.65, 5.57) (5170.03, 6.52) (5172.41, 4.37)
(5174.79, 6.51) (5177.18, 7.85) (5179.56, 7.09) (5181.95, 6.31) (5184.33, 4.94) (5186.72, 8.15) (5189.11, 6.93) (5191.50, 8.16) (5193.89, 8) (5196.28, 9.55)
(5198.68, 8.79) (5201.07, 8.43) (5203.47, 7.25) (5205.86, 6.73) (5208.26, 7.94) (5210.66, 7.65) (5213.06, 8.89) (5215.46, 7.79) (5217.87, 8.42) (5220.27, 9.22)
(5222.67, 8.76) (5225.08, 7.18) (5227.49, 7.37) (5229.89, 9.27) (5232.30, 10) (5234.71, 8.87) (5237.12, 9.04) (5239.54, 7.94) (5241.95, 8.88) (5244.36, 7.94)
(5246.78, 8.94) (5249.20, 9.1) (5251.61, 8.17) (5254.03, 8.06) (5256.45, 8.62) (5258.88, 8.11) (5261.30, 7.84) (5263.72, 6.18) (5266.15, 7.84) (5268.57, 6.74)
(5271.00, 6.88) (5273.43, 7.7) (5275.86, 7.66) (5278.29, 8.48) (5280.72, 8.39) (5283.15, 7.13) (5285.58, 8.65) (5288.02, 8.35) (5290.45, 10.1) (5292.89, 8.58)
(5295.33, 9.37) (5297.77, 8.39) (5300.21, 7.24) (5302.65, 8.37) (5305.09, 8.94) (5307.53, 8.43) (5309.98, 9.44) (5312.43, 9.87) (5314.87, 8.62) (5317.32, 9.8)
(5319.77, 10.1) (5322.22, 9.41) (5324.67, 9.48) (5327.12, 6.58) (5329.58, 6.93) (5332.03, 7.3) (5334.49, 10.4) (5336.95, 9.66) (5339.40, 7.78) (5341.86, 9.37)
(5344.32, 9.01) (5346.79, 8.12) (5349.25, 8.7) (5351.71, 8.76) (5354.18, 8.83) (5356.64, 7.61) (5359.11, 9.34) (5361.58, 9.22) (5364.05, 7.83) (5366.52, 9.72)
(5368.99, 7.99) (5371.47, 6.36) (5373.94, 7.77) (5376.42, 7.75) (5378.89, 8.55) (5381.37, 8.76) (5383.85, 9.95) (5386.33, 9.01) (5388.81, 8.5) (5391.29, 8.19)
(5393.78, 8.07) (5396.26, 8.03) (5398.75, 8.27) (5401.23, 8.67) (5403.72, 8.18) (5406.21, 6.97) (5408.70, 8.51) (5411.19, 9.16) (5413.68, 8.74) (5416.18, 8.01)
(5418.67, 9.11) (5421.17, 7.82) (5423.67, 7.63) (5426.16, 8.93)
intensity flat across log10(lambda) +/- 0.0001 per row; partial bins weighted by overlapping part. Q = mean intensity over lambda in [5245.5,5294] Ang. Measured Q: 8.07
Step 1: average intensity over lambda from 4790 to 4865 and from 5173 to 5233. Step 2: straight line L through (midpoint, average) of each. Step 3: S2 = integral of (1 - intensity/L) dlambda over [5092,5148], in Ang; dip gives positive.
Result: 0.6 Ang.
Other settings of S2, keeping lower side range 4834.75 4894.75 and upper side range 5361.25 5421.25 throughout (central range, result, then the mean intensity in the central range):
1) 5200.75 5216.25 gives 1.04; 7.78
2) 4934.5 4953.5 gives -0.65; 8.58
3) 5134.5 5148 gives 0.85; 7.81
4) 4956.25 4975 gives -1.29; 8.87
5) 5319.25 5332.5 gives 0.15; 8.26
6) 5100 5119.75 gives 1.05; 7.88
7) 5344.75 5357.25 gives -0.19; 8.48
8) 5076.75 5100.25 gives 1.13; 7.92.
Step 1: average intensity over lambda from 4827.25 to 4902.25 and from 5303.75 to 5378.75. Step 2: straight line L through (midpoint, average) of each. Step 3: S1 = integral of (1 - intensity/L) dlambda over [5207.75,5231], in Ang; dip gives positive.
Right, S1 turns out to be 0.9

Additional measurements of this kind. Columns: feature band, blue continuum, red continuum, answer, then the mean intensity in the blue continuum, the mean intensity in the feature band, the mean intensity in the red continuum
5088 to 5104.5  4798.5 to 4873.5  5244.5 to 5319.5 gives 0.7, 8.69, 8.12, 8.35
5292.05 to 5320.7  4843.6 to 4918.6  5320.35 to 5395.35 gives -1.4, 8.47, 8.92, 8.51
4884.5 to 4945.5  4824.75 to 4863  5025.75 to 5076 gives 0.2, 8.65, 8.53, 8.41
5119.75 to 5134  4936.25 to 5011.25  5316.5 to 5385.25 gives 1.2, 8.56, 7.84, 8.6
